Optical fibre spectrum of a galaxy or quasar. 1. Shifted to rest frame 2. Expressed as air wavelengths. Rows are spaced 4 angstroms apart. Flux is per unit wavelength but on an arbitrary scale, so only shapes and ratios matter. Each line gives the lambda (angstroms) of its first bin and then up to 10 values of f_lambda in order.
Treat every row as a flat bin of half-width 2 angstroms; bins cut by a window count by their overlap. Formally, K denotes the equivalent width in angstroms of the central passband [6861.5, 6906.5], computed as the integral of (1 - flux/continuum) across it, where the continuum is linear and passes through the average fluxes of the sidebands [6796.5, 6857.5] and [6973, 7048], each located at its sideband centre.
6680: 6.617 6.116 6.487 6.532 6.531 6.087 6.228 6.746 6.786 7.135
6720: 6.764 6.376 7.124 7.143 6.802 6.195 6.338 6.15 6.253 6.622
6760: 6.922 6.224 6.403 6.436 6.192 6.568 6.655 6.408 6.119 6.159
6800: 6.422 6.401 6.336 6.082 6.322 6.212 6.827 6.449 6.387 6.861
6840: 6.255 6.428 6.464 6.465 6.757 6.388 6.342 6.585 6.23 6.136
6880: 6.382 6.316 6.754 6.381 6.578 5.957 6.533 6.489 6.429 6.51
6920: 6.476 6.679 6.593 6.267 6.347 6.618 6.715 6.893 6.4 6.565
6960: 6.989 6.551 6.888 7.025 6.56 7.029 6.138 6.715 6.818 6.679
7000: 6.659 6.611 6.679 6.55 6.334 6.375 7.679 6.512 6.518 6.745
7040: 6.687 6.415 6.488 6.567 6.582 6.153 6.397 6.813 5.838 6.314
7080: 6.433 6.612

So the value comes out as 0.8 angstroms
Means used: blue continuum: 6.43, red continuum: 6.65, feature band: 6.38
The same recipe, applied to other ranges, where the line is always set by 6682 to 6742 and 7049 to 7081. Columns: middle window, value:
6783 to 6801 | 0.6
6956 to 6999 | -1.9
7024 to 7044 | -0.9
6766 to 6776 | 0.3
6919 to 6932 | -0.1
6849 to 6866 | 0.1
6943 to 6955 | -0.4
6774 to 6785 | 0.2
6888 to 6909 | 0.2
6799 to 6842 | 0.8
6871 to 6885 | 0.5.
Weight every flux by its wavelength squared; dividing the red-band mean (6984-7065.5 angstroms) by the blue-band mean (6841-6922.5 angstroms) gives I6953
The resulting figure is 1.07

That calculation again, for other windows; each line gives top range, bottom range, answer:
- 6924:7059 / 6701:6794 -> 1.09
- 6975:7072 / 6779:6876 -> 1.09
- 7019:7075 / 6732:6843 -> 1.10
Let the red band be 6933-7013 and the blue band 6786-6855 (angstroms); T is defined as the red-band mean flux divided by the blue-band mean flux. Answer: 1.04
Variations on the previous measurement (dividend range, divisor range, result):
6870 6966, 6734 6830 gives 1.01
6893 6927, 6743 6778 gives 1.01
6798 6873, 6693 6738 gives 0.96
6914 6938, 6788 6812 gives 1.03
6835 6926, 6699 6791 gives 0.98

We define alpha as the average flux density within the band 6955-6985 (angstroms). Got 6.74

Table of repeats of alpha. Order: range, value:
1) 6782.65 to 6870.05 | 6.42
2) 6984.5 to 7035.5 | 6.66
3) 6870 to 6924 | 6.41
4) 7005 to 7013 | 6.62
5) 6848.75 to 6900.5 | 6.42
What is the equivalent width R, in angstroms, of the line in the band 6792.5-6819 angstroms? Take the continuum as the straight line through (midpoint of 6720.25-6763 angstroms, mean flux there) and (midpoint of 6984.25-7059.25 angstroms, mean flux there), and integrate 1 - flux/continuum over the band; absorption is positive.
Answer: 1.3 angstroms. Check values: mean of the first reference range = 6.59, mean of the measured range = 6.27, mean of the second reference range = 6.63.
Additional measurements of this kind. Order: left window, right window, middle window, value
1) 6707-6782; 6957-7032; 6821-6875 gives 1.2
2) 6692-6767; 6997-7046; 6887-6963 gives 1.0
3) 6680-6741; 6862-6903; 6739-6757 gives 0.7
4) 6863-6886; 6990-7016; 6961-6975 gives -0.6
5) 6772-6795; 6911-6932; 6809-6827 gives 0.1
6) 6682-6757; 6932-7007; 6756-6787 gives 0.4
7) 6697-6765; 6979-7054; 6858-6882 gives 1.0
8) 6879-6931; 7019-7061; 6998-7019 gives 0.1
